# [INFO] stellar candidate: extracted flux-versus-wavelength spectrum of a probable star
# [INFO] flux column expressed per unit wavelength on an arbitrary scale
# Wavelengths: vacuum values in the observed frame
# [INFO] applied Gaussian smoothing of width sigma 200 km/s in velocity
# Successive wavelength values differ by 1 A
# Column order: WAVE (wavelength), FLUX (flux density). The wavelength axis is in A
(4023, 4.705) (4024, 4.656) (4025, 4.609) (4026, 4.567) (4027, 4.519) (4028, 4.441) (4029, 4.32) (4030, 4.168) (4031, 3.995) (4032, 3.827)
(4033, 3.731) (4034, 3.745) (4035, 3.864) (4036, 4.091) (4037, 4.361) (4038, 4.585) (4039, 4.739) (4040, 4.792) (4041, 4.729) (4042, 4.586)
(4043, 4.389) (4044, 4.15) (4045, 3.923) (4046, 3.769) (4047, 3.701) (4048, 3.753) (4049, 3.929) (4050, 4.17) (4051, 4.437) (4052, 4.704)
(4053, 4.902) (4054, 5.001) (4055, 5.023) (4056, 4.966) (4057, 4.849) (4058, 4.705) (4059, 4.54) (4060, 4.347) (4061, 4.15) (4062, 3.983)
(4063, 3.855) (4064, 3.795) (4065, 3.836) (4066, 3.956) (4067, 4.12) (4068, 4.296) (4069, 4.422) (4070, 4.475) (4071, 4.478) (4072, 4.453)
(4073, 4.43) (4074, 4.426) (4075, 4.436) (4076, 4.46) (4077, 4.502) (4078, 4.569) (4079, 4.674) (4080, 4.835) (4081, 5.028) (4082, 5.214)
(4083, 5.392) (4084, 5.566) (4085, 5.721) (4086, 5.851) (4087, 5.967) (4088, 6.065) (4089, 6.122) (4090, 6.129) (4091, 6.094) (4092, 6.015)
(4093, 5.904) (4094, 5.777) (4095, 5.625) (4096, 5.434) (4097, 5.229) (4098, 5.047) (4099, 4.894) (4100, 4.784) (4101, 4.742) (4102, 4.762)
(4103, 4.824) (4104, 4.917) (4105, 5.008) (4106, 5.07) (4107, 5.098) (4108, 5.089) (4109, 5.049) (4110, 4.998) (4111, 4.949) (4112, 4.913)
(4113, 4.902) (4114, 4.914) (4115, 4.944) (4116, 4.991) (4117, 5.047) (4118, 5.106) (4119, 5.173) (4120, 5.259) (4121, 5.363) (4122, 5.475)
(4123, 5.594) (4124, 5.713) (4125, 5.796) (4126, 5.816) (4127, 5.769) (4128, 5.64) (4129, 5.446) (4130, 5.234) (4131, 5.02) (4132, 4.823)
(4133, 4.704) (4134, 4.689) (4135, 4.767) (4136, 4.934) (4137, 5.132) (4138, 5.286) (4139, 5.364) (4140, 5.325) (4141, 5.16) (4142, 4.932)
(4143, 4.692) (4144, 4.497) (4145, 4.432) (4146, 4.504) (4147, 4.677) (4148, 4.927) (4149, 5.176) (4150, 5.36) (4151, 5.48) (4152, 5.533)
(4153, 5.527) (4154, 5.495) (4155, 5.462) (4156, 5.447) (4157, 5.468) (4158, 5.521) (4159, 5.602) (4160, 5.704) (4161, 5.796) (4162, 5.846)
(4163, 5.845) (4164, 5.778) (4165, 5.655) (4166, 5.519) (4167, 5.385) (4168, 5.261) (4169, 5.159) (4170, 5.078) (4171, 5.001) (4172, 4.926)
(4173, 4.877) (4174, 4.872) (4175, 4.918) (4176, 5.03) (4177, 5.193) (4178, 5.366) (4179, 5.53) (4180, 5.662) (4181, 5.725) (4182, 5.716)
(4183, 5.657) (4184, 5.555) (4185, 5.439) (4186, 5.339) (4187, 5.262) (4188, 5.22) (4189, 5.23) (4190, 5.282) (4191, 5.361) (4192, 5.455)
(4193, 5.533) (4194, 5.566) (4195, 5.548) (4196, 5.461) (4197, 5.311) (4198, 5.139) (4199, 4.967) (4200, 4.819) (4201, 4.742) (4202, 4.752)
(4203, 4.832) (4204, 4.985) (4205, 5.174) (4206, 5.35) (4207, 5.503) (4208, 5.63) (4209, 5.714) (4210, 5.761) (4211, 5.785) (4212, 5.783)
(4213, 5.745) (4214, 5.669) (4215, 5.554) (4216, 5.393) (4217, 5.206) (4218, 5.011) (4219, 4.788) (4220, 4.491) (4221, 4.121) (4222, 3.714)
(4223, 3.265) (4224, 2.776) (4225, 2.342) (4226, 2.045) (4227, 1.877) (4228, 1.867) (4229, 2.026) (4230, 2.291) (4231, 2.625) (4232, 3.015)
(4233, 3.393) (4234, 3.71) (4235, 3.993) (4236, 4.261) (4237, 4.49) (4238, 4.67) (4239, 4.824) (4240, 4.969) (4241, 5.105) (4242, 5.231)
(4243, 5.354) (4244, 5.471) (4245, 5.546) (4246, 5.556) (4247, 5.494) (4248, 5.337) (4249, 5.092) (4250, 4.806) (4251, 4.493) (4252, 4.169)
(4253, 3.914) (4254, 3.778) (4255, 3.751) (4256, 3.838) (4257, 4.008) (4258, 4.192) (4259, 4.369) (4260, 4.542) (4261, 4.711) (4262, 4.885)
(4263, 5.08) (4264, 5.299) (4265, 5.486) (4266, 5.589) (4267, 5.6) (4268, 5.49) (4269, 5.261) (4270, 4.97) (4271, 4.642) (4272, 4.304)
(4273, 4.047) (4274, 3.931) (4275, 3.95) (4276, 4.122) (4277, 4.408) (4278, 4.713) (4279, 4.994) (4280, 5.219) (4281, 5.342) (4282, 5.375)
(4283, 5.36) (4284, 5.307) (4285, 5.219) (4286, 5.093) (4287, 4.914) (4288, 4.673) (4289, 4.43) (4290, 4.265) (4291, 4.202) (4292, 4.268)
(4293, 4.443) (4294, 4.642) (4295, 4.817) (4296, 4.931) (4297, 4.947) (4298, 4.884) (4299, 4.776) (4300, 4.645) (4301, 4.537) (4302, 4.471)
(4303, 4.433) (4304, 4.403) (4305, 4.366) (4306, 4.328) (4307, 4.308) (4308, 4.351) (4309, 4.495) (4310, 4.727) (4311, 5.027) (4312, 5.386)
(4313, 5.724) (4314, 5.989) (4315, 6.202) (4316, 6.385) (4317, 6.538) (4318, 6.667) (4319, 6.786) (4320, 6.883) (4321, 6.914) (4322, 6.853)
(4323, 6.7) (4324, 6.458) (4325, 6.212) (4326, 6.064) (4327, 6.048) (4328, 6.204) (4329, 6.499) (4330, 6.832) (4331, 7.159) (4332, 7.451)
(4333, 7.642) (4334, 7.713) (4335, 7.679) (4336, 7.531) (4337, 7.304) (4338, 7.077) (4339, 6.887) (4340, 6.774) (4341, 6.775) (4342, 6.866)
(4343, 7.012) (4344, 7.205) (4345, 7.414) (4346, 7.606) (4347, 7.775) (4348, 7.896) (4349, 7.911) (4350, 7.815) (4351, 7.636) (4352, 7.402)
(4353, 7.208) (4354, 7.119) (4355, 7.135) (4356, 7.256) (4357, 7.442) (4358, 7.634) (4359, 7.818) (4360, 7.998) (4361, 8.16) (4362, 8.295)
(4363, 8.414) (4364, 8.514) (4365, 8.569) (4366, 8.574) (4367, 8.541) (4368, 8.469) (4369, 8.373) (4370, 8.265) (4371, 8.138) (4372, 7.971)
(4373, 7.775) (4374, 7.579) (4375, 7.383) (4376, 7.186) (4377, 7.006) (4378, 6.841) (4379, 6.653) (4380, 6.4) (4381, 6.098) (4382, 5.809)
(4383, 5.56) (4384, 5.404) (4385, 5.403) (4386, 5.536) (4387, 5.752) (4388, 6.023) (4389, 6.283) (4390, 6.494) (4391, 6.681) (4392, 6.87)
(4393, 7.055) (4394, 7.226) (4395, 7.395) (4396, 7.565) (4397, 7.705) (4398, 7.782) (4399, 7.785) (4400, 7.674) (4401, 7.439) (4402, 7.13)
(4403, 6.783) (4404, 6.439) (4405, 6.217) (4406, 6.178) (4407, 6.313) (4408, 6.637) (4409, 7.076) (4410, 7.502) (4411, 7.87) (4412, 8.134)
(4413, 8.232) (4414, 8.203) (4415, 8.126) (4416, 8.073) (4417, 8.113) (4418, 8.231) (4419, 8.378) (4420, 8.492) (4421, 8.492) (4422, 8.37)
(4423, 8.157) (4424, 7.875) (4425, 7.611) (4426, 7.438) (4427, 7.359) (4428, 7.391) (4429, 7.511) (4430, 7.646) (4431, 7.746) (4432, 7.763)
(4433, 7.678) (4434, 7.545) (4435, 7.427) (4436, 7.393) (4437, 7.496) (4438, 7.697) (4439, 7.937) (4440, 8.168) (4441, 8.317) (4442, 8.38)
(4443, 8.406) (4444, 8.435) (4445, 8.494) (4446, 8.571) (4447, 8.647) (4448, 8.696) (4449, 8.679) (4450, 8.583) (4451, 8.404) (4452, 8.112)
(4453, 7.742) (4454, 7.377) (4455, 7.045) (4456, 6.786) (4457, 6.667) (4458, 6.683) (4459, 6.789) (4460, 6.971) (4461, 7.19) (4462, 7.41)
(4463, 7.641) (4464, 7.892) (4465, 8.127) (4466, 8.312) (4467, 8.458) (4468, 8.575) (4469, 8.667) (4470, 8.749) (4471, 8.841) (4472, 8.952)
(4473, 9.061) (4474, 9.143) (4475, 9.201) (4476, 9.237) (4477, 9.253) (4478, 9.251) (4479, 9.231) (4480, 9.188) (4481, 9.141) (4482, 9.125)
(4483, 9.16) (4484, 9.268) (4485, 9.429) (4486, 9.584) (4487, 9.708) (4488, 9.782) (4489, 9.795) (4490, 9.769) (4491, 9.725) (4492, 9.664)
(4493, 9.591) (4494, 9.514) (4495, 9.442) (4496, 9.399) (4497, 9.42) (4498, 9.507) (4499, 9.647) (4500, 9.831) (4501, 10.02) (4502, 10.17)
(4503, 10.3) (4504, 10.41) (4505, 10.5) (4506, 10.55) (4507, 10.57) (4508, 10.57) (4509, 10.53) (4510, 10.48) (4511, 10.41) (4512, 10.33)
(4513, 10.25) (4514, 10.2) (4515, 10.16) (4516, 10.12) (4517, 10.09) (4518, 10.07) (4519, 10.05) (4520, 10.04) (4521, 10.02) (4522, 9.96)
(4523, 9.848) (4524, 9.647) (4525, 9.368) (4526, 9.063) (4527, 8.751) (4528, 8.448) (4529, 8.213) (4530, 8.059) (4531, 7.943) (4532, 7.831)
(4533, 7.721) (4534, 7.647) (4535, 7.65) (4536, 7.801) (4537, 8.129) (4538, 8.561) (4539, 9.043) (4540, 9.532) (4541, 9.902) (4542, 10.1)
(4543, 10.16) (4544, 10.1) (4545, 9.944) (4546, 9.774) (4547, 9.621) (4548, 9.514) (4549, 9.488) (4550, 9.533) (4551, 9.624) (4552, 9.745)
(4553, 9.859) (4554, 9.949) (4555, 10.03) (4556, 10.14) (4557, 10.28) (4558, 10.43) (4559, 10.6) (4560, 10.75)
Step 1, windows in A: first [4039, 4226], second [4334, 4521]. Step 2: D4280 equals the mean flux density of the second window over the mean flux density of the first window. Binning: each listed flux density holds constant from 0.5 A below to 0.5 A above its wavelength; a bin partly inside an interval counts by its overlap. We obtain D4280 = 1.62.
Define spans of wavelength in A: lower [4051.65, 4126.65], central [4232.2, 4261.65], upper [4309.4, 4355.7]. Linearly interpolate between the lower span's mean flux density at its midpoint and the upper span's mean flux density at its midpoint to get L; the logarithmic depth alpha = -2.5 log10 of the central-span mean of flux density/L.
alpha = 0.329 mag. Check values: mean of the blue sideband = 5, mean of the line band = 4.57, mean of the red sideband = 6.85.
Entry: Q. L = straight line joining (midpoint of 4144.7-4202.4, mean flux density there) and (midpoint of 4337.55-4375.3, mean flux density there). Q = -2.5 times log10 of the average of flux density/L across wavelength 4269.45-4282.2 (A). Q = 0.40 mag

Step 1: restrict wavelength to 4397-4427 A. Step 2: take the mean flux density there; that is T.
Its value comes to 7.61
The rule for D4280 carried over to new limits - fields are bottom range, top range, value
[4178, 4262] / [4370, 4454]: 1.59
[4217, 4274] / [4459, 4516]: 2.18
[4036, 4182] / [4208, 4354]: 1.05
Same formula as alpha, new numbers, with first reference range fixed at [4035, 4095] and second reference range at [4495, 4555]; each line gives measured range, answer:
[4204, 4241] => 0.432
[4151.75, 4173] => 0.054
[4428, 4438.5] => 0.137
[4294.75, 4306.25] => 0.479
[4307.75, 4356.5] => 0.117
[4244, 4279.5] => 0.397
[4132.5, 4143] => 0.097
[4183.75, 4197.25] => 0.122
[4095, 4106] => 0.019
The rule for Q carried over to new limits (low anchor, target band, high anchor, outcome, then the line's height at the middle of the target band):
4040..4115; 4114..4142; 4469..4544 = 0.03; 5.36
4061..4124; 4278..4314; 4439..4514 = 0.43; 7.11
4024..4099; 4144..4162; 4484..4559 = 0.07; 5.65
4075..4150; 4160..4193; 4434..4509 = 0.09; 5.82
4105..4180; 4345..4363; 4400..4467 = -0.09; 7.03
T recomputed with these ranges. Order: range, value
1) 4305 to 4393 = 6.88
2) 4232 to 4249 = 4.79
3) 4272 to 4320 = 4.93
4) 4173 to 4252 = 4.79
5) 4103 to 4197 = 5.26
